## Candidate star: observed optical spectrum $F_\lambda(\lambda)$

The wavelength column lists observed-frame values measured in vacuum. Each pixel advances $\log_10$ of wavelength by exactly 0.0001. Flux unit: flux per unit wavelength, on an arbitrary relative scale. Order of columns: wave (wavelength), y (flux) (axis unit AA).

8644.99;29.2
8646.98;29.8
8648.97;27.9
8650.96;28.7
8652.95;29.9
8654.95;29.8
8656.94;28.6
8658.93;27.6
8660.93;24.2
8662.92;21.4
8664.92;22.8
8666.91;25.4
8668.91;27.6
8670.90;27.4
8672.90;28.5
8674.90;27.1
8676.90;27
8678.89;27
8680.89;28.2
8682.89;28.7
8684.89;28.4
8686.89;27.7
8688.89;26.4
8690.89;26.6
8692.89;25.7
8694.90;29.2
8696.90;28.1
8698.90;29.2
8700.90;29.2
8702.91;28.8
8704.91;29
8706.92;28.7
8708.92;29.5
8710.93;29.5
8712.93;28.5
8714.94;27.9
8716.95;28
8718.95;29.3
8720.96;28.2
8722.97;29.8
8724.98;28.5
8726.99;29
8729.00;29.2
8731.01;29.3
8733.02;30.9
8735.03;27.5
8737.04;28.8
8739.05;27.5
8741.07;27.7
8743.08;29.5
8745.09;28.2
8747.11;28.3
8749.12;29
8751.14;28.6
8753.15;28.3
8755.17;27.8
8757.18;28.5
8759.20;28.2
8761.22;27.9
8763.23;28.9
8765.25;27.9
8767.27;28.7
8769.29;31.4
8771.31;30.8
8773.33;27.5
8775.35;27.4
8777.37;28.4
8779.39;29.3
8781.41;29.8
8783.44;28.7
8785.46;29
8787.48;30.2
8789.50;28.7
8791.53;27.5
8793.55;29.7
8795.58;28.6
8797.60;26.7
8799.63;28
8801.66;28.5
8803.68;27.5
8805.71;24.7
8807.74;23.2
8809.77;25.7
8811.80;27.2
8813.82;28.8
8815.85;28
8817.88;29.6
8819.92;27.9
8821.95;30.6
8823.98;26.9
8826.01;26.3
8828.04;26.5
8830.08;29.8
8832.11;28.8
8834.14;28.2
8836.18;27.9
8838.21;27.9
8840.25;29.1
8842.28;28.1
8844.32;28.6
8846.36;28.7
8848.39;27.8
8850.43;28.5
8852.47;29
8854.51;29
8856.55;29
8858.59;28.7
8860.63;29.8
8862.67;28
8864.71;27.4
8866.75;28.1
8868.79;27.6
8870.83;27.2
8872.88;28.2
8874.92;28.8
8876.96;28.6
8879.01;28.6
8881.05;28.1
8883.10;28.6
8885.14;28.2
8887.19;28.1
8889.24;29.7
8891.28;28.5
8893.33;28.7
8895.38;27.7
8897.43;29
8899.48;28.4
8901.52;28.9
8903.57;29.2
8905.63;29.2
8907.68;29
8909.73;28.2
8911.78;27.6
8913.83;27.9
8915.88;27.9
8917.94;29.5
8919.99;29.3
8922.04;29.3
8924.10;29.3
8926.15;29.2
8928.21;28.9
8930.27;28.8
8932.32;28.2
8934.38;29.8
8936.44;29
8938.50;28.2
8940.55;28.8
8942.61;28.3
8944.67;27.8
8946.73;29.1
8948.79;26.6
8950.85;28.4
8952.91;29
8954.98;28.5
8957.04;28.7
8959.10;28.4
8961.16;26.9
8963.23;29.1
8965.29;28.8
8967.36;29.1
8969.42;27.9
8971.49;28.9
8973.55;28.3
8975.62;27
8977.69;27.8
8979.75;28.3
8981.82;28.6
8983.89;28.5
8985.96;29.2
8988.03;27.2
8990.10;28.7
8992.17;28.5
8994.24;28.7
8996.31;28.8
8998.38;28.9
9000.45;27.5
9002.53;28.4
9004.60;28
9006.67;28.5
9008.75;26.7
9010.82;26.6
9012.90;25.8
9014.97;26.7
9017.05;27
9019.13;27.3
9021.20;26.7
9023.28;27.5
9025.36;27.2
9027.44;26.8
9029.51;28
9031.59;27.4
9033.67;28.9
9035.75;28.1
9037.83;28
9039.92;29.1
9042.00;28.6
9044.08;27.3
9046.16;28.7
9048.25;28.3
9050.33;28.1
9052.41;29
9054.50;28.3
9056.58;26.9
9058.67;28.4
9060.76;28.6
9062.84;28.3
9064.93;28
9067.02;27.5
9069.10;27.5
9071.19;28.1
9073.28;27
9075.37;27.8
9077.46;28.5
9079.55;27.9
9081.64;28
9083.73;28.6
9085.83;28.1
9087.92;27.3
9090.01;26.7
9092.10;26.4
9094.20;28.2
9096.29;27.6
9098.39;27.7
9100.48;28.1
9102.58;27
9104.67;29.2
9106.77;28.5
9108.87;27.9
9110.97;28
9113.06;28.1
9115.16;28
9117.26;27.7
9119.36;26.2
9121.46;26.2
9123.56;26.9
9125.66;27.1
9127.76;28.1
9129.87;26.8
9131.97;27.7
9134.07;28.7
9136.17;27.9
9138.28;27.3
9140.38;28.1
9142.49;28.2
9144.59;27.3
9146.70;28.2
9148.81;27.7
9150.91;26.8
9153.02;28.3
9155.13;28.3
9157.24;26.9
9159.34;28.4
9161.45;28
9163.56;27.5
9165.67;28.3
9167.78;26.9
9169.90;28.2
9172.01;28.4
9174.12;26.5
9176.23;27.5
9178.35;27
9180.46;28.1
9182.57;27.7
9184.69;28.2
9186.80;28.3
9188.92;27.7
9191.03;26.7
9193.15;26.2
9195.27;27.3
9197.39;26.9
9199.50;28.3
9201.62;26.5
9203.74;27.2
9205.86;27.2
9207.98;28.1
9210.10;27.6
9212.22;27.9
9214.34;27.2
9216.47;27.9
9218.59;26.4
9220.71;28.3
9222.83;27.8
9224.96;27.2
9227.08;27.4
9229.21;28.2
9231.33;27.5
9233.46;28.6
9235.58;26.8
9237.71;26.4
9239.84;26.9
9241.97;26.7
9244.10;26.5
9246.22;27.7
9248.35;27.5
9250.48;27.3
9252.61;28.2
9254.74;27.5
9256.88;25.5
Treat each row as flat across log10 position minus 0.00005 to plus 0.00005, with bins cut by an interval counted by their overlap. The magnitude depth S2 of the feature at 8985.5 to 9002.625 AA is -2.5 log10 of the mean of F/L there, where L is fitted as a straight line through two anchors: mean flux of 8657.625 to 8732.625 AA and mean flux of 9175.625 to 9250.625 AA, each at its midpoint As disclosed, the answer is -0.03 mag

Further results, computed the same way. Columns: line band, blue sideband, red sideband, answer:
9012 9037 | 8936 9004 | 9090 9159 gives 0.03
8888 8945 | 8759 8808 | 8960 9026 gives -0.03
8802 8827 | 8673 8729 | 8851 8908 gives 0.05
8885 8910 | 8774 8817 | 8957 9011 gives -0.02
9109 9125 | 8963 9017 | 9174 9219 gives 0.01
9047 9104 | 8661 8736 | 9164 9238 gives -0.01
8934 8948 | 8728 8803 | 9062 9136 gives -0.02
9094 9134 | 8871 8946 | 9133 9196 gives 0.01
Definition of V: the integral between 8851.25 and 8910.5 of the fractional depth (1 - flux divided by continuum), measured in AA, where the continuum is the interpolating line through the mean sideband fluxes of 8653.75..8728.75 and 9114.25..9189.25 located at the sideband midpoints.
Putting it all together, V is -1.8 AA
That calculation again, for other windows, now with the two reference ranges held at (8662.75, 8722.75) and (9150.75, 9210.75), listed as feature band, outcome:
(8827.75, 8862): -1.11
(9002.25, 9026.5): 0.41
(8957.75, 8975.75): -0.45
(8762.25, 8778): -0.66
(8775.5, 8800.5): -0.87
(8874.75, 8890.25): -0.50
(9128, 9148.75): -0.17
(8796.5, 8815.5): 0.65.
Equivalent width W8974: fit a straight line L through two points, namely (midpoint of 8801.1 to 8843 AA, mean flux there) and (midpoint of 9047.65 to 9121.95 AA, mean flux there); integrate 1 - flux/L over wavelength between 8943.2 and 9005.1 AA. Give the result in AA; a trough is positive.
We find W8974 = -1.24 AA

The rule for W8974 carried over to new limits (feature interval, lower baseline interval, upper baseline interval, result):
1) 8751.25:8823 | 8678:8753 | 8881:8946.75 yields 0.68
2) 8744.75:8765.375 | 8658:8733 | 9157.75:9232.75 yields -0.44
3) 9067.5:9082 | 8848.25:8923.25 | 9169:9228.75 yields 0.05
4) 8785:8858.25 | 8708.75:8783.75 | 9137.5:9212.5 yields 1.21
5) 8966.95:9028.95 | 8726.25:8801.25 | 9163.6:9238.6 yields 0.50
